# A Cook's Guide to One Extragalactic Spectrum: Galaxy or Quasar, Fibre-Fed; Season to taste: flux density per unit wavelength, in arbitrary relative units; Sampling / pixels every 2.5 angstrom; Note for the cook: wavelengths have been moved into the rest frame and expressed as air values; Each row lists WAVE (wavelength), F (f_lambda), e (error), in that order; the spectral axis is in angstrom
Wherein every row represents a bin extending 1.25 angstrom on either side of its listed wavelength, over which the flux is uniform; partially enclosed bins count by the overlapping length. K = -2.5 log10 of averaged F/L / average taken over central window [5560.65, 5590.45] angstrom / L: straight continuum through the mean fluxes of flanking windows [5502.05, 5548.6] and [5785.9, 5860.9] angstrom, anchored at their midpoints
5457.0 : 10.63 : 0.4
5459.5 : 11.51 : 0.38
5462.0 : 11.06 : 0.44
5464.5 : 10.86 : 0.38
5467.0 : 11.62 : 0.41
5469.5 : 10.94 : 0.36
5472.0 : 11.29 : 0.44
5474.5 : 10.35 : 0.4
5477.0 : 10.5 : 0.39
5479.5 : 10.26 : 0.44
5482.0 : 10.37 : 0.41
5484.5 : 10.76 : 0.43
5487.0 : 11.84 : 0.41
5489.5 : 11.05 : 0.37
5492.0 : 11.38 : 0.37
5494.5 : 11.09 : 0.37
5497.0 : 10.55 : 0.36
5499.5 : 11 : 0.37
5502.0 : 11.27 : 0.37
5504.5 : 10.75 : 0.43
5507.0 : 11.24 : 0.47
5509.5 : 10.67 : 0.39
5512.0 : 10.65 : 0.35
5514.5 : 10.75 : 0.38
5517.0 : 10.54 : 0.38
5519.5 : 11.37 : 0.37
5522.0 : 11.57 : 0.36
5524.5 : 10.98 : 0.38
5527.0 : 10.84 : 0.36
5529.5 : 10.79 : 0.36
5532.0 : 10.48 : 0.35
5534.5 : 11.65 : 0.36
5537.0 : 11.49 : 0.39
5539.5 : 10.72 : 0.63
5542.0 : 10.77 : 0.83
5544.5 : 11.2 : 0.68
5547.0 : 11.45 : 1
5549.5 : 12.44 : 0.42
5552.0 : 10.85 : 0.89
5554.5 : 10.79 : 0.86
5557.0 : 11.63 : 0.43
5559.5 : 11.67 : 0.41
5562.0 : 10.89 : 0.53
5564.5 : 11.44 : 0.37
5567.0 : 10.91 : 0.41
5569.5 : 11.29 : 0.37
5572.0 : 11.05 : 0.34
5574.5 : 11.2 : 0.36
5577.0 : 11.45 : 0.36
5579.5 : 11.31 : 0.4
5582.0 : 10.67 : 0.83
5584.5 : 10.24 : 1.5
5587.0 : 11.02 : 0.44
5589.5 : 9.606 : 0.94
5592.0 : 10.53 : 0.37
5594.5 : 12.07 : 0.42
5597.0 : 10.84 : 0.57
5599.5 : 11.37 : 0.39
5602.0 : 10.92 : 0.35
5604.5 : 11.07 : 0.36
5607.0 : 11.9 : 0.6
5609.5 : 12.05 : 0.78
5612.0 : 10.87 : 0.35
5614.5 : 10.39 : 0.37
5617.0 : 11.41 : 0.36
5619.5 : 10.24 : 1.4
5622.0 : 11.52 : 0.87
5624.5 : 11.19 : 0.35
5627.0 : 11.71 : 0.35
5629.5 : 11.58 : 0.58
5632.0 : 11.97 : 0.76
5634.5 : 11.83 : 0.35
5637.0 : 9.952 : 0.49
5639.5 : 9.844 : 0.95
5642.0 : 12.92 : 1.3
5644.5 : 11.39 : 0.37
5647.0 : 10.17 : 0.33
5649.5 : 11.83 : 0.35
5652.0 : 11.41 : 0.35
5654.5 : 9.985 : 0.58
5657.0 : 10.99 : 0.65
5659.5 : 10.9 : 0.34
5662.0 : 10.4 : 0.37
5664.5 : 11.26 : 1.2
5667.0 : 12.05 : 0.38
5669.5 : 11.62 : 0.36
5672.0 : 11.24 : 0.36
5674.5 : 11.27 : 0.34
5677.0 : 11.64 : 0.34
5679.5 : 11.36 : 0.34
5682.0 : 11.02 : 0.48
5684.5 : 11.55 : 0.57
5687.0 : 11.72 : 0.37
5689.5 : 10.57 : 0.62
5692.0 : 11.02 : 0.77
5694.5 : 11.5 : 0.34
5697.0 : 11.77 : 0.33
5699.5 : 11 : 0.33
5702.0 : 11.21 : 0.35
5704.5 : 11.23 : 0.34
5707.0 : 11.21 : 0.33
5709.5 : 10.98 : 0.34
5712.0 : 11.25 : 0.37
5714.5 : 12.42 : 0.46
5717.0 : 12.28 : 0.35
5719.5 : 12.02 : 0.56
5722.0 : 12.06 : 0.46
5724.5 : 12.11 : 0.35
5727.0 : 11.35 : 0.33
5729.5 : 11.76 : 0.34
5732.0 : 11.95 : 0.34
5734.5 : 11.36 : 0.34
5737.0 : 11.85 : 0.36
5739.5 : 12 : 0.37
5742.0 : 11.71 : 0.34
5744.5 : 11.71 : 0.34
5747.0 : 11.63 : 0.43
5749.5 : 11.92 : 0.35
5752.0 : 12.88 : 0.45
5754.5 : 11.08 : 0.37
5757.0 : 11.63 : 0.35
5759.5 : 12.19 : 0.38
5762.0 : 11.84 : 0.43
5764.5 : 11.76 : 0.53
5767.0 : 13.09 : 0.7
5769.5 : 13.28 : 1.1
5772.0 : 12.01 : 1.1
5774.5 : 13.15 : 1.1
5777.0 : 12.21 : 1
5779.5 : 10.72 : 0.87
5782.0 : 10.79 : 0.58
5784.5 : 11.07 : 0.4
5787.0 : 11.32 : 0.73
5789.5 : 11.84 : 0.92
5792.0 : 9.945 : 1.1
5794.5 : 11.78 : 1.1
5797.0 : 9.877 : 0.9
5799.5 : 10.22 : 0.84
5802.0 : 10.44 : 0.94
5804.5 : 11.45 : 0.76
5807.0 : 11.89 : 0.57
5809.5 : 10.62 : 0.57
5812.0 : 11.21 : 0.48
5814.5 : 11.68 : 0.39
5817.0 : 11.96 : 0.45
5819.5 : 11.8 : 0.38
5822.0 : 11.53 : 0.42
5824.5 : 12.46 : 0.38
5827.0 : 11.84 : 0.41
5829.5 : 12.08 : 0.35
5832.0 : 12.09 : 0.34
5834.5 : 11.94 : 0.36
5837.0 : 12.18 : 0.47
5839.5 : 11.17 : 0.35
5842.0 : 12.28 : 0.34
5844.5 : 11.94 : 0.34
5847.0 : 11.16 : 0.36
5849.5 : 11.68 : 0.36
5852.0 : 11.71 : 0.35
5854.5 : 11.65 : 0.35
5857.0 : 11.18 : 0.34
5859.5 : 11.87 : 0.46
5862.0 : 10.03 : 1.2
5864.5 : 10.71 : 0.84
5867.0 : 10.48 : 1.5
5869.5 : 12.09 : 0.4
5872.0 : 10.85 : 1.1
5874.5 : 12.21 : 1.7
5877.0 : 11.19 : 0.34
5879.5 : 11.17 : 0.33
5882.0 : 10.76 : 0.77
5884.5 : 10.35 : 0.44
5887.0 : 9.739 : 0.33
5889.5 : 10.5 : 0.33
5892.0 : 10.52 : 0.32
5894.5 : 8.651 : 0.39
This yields 0.02 mag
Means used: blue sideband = 11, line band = 10.9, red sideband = 11.5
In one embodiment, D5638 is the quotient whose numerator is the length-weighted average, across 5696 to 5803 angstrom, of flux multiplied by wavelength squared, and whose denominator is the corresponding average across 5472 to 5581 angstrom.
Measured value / 1.1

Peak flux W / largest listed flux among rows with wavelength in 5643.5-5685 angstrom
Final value 12.05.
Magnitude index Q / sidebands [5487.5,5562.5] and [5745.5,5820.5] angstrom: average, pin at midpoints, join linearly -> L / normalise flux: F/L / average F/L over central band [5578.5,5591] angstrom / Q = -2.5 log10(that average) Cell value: 0.07 mag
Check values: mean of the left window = 11.1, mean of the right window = 11.6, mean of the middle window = 10.6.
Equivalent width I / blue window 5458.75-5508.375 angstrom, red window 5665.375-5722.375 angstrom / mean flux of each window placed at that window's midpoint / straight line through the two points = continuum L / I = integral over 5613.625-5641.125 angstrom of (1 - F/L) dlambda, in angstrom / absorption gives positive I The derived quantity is 0.5 angstrom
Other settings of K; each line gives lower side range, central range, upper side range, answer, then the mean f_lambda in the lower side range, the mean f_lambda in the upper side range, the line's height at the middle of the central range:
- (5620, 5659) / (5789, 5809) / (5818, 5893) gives 0.04 mag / 11.2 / 11.4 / 11.3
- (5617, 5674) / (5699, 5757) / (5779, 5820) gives -0.05 mag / 11.2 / 11.1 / 11.1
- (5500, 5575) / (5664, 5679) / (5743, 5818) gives -0.01 mag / 11.1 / 11.6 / 11.4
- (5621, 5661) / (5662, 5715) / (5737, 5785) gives 0.01 mag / 11.2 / 11.9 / 11.5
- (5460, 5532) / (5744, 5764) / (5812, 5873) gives -0.04 mag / 10.9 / 11.6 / 11.4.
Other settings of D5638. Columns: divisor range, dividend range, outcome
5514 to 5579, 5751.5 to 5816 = 1.12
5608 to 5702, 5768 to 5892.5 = 1.08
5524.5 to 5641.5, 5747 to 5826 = 1.12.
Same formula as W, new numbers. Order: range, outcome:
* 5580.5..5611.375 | 12.07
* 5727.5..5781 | 13.28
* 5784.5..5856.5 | 12.46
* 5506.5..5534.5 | 11.65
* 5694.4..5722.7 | 12.42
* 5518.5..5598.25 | 12.44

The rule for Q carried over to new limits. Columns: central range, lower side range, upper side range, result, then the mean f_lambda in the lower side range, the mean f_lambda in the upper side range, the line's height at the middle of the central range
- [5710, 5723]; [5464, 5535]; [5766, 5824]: -0.06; 10.9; 11.5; 11.3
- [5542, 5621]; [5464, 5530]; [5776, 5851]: 0.00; 10.9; 11.4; 11.1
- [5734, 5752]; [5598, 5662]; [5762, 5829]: -0.04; 11.2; 11.5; 11.4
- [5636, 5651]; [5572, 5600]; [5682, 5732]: 0.02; 10.9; 11.5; 11.2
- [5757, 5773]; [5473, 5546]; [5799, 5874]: -0.09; 10.9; 11.5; 11.4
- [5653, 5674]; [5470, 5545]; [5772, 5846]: 0.02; 10.9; 11.5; 11.2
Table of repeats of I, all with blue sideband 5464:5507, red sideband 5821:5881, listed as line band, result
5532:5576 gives -0.7 angstrom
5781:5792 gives 0.3 angstrom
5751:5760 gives -0.4 angstrom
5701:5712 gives 0.1 angstrom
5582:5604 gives 0.6 angstrom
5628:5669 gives 0.2 angstrom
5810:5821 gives -0.1 angstrom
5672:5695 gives 0.0 angstrom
